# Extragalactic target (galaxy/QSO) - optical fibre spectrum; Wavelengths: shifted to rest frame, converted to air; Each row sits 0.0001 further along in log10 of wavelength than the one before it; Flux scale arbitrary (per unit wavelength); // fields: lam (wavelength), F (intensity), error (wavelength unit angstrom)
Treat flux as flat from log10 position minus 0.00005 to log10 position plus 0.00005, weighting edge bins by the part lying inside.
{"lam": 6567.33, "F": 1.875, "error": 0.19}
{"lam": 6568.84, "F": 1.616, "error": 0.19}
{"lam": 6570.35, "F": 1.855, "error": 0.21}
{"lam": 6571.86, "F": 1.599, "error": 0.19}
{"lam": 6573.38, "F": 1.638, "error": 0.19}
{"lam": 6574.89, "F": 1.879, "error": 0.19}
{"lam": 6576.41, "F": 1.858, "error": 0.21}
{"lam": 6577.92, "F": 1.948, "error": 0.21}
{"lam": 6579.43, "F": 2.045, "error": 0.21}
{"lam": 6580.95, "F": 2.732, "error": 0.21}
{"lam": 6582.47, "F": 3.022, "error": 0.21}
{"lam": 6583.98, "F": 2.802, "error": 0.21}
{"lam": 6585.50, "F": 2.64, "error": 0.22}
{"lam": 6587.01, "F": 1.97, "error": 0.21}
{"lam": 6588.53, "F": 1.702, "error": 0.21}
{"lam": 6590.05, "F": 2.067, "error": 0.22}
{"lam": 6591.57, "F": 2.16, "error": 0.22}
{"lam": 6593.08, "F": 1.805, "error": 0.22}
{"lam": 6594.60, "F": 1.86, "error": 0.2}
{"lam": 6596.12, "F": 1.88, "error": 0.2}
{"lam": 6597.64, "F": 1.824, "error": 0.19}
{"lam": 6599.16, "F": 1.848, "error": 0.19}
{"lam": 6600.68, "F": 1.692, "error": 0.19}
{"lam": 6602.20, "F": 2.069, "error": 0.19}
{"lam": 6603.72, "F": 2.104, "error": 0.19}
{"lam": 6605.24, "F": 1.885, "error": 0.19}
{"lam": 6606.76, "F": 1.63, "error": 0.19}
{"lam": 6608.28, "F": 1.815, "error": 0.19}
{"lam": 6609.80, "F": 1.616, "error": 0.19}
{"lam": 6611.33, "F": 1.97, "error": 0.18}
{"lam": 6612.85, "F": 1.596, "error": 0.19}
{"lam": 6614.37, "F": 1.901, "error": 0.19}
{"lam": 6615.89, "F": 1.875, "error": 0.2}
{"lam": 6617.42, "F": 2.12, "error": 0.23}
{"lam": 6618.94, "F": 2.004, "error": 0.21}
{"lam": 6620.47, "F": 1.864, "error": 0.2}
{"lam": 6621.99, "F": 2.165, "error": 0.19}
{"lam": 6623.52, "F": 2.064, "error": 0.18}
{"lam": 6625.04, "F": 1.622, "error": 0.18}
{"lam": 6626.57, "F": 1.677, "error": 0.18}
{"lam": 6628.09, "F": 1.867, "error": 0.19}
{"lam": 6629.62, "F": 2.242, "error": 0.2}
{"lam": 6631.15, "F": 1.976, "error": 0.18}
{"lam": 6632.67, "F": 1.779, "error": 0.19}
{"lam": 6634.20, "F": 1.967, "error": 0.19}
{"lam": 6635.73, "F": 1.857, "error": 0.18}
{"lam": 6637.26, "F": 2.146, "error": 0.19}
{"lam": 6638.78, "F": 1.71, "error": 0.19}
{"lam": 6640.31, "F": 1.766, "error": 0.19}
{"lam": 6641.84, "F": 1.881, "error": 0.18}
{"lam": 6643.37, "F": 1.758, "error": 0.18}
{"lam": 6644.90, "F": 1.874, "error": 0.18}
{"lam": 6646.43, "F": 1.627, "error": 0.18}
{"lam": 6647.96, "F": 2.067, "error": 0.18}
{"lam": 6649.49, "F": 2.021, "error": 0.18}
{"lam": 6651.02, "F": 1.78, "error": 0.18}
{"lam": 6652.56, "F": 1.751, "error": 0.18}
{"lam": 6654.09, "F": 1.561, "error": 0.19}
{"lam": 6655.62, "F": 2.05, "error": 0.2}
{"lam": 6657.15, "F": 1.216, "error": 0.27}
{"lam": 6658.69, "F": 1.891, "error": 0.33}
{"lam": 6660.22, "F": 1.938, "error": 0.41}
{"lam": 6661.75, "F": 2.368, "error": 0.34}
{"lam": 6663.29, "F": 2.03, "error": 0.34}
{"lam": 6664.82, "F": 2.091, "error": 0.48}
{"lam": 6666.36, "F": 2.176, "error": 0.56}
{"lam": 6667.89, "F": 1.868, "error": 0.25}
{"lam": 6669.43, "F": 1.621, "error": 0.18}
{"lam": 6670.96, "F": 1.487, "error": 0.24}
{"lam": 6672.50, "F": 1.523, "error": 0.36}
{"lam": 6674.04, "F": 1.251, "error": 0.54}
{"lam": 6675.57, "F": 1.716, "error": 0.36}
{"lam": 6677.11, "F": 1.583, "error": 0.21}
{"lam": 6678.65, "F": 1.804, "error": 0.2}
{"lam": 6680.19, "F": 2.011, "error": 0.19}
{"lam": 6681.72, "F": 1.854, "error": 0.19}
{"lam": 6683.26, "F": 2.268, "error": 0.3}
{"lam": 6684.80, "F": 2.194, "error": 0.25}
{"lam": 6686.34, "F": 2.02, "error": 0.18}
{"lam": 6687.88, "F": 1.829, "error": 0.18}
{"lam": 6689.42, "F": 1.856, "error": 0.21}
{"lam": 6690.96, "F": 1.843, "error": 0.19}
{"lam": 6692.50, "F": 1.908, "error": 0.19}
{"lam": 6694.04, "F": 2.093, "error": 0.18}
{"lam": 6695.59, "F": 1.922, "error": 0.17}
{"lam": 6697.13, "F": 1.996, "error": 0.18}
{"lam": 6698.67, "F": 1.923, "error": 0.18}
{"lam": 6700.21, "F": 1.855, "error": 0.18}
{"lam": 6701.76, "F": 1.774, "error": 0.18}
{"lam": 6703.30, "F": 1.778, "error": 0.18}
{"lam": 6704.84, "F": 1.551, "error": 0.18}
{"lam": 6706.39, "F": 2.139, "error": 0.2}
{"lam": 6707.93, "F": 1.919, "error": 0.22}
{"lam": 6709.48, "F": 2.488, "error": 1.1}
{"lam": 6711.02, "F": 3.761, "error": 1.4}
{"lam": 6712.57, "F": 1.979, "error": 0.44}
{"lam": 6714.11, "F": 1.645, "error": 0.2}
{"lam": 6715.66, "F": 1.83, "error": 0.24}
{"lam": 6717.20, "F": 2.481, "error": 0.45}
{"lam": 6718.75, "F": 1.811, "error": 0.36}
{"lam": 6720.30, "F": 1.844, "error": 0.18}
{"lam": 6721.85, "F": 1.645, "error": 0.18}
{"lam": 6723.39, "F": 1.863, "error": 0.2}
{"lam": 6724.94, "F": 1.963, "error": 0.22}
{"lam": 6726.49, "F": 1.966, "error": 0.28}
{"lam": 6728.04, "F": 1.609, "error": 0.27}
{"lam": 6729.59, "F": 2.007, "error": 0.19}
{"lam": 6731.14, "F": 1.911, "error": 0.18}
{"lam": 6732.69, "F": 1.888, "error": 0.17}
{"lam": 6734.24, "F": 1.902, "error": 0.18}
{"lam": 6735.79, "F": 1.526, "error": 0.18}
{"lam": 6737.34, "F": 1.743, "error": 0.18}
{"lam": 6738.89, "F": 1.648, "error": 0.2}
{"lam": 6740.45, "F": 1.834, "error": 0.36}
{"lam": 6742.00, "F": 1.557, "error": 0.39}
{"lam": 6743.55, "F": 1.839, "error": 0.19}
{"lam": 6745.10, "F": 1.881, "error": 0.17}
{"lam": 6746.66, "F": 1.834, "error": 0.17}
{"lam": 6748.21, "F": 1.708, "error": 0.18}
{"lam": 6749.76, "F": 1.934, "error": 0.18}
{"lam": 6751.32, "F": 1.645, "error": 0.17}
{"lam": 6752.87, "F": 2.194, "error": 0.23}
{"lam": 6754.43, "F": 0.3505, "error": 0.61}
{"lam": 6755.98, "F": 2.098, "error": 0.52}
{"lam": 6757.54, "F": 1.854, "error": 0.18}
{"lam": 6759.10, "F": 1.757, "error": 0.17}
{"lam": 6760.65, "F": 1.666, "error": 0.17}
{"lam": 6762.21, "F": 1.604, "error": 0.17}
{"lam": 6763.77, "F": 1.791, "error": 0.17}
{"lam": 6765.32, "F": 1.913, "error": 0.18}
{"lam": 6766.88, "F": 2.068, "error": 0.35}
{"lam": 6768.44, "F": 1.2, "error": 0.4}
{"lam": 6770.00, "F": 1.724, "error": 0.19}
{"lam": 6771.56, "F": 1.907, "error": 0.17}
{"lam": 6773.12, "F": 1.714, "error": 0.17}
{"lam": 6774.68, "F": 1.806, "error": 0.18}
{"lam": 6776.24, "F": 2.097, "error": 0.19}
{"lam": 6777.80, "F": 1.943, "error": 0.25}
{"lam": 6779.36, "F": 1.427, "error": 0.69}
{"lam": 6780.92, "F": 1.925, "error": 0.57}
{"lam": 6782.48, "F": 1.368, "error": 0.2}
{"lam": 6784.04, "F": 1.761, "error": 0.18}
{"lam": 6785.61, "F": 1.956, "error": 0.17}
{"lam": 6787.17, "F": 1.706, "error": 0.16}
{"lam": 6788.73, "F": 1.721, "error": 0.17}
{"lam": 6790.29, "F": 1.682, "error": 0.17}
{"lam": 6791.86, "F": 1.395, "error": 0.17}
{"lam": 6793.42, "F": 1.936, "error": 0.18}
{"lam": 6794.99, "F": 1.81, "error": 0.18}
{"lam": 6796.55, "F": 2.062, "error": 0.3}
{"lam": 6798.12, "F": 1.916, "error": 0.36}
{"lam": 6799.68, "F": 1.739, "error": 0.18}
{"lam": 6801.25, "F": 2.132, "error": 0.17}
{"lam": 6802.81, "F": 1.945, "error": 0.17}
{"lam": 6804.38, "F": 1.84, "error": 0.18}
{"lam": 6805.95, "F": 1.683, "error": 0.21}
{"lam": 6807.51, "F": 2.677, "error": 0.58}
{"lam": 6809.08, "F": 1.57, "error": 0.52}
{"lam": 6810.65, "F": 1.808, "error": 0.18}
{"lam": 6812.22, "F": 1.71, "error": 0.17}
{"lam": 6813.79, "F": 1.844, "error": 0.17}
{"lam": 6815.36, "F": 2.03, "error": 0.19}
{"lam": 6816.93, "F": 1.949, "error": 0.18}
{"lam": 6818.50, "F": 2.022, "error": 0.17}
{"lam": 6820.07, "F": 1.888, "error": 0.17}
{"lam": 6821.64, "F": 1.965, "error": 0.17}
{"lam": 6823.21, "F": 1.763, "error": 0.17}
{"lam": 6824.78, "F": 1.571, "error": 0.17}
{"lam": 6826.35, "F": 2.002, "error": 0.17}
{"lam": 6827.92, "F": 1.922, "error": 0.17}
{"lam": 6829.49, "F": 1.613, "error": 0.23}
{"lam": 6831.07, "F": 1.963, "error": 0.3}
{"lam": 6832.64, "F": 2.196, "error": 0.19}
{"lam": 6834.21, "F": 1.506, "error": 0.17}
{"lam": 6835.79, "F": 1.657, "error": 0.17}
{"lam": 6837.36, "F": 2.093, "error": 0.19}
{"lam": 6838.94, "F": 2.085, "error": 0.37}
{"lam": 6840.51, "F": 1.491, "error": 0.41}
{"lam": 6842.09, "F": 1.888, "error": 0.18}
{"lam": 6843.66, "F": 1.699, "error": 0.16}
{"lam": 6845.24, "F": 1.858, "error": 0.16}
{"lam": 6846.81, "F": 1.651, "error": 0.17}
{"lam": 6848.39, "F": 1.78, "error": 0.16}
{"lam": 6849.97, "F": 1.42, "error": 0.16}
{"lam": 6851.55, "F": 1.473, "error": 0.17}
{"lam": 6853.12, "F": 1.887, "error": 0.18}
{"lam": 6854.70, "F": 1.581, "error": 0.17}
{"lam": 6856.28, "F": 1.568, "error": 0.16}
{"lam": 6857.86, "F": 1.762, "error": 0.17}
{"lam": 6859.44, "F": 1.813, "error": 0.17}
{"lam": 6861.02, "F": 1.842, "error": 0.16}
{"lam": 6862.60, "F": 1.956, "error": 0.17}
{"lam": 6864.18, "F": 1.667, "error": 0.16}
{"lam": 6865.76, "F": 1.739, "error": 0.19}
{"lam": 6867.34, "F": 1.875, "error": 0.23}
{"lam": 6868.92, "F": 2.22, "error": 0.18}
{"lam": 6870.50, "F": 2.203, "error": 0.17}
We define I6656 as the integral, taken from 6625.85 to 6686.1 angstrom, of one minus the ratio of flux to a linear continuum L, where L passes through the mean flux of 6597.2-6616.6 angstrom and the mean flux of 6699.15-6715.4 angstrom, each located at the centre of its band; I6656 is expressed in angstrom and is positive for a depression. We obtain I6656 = 3.0 angstrom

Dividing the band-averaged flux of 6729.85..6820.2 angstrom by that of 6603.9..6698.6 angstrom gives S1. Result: 1.0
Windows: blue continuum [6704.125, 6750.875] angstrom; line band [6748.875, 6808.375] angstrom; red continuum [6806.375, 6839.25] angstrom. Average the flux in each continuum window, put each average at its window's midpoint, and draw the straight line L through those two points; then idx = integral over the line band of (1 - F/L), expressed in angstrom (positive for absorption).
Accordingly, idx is 3.7 angstrom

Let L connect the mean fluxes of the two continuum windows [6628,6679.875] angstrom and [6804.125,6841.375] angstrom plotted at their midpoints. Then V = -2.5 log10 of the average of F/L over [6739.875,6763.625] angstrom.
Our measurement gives 0.08 mag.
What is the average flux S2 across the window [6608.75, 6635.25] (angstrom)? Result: 1.9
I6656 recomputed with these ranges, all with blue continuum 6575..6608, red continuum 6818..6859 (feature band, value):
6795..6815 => -1.0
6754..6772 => 1.8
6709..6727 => -1.7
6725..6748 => 1.2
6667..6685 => 1.9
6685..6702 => 0.2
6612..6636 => 1.4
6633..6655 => 1.8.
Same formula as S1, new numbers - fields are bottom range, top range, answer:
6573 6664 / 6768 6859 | 0.93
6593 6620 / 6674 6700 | 1.02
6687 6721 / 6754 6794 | 0.85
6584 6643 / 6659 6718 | 1.02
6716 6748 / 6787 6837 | 1.01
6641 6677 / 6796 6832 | 1.05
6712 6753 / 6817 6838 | 1.01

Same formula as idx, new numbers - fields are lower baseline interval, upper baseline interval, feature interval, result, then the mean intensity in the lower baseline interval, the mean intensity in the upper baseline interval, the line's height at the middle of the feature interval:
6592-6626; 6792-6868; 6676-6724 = -3.3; 1.87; 1.83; 1.85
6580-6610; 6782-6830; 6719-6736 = 0.8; 2.06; 1.84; 1.93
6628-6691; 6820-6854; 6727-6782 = 2.0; 1.86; 1.79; 1.82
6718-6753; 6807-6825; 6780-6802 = 0.9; 1.81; 1.9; 1.87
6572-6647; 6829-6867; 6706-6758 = -1.0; 1.95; 1.76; 1.85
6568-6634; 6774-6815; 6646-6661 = 1.0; 1.96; 1.83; 1.92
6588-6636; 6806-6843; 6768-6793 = 2.1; 1.89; 1.87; 1.88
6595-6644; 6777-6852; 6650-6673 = 0.5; 1.88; 1.81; 1.87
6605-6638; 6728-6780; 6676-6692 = -0.8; 1.89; 1.76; 1.83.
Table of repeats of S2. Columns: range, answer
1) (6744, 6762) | 1.72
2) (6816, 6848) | 1.84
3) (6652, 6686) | 1.83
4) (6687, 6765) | 1.87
